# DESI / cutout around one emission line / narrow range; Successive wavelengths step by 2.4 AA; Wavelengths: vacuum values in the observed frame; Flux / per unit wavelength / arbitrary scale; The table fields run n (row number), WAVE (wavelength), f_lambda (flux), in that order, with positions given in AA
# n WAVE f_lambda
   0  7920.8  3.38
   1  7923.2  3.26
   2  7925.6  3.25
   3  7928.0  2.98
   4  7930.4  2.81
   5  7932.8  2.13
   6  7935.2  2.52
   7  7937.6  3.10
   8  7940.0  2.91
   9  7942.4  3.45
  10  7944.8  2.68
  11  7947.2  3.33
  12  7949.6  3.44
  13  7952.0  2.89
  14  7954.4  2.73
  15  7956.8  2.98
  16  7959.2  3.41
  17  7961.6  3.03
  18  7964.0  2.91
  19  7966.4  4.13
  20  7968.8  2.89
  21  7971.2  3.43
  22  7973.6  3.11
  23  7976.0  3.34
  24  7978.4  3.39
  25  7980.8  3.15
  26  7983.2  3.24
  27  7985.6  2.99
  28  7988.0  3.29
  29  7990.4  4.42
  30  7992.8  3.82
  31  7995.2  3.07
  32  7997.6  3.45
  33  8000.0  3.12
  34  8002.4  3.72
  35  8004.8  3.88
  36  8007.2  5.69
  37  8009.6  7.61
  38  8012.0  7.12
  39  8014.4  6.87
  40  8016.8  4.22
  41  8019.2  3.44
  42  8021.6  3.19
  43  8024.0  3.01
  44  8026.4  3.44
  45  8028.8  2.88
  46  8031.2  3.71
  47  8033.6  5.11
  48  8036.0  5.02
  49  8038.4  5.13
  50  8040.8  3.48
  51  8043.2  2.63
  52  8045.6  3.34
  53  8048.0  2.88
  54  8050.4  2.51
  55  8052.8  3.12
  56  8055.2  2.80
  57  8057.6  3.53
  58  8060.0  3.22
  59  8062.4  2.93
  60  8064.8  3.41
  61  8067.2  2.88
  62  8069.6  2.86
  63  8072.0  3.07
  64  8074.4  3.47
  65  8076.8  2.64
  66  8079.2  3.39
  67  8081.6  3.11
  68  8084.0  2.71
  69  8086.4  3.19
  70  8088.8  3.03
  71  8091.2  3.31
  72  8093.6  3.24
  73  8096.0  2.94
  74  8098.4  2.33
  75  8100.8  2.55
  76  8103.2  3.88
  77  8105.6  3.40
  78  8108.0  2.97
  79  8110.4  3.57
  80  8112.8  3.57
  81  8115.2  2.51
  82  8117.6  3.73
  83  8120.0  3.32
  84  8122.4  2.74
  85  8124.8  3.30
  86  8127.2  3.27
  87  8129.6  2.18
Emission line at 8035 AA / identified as [N II] 6583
